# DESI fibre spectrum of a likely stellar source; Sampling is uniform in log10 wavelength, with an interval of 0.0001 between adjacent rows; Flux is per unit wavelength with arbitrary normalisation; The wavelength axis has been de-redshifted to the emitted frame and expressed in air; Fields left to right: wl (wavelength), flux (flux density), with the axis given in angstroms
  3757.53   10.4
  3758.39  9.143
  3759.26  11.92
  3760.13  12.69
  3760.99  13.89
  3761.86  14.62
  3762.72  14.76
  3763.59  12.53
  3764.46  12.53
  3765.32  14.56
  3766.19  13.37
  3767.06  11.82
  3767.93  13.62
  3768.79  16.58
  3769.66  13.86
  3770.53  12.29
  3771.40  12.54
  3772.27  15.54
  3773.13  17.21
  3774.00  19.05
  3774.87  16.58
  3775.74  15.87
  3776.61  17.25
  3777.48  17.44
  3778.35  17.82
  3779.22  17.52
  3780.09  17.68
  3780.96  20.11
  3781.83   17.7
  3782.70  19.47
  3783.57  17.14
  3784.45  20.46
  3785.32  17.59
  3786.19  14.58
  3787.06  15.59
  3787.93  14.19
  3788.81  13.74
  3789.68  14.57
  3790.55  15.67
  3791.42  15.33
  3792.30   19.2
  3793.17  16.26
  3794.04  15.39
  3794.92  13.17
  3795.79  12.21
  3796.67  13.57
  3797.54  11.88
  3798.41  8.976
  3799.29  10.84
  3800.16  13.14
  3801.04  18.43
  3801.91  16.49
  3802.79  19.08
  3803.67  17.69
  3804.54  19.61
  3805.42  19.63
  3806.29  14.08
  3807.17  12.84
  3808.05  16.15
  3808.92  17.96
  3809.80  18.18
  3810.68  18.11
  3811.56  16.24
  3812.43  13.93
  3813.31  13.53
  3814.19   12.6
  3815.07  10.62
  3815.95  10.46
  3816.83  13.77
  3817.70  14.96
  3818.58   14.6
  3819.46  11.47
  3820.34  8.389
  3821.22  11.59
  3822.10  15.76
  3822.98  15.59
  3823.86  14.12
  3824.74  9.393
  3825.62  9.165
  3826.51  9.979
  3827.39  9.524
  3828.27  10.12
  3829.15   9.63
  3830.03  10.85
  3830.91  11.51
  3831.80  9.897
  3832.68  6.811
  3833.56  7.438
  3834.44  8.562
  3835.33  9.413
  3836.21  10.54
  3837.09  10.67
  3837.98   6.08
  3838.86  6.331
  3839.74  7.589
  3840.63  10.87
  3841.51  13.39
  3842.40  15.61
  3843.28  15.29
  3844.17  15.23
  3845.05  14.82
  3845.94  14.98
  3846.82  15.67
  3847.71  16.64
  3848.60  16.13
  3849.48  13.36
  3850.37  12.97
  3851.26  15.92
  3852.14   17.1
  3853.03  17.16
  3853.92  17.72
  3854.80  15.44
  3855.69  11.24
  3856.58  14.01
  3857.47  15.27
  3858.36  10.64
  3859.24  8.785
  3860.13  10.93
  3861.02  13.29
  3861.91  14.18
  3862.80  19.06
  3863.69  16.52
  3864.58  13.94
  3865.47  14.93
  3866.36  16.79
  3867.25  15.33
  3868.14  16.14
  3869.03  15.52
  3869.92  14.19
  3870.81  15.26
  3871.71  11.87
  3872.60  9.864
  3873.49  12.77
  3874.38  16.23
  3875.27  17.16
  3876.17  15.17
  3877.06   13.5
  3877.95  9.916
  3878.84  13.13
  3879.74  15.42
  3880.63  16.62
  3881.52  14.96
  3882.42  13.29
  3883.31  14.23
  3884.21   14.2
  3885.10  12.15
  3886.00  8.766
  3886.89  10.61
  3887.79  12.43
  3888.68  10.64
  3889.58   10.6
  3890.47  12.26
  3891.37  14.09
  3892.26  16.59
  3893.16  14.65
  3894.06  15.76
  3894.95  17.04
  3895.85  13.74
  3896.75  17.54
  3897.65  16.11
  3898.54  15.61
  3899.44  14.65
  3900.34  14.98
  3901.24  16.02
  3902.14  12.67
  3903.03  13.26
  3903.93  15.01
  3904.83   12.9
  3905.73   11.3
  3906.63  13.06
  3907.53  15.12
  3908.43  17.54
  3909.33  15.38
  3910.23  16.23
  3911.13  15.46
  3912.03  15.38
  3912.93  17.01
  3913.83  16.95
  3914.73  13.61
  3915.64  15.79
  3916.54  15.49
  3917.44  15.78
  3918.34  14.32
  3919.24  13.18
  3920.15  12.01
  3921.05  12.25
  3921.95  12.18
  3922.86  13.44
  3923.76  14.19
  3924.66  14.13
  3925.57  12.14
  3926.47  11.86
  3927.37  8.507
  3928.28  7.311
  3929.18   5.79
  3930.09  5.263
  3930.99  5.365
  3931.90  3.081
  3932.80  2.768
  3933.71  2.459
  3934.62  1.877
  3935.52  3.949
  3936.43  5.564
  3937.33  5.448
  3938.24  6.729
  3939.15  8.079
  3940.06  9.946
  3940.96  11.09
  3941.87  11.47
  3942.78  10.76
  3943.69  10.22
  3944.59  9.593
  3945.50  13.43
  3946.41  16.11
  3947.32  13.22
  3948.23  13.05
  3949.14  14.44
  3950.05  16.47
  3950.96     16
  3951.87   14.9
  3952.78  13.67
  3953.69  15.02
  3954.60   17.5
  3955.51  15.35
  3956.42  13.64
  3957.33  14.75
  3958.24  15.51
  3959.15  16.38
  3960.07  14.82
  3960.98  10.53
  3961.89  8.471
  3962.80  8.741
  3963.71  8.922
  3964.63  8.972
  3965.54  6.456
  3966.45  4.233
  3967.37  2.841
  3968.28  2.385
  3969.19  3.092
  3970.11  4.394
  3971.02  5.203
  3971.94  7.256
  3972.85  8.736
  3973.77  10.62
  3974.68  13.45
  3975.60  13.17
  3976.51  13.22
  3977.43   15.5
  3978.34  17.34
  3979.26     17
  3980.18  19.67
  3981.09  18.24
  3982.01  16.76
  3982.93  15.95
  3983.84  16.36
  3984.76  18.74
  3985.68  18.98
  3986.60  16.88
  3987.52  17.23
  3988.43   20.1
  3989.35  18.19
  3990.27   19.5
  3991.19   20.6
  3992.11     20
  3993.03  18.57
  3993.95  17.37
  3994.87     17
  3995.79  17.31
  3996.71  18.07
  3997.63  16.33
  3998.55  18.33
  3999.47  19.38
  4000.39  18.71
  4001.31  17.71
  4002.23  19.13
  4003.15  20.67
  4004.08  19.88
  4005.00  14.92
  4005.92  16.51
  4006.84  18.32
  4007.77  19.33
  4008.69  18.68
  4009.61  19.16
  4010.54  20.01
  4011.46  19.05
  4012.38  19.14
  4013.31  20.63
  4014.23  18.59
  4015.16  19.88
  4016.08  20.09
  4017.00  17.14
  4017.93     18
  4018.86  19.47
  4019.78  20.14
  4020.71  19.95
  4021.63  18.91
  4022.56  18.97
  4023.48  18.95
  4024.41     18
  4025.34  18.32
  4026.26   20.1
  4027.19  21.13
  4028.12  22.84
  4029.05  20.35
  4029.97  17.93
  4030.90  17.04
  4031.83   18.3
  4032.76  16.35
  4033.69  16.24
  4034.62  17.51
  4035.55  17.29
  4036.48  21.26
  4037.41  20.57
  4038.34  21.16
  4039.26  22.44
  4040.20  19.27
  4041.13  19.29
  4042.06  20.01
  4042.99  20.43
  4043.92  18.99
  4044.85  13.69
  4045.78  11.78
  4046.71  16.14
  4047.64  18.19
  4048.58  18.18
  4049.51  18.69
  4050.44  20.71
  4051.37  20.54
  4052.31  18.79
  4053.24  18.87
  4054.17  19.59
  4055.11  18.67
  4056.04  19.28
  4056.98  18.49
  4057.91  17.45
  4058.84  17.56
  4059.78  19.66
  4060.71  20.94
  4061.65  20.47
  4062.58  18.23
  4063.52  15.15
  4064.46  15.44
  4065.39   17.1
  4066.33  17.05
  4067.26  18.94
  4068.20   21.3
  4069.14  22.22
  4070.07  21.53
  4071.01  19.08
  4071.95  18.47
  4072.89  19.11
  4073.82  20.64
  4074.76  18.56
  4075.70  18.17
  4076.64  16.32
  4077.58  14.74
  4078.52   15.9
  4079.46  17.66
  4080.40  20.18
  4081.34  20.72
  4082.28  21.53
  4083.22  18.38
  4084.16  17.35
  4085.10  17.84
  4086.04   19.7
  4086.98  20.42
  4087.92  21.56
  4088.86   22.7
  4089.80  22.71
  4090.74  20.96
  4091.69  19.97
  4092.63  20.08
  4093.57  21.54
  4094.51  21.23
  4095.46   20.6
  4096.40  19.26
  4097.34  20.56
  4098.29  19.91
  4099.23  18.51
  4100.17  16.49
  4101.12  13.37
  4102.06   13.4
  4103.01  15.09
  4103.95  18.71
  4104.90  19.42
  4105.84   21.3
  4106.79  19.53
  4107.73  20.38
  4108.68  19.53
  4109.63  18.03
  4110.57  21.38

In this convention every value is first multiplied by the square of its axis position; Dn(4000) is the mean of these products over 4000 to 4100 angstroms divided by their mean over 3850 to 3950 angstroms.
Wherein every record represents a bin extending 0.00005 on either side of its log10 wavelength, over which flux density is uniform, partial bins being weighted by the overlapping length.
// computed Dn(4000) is 1.60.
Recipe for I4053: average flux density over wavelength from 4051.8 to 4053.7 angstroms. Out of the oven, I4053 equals 18.8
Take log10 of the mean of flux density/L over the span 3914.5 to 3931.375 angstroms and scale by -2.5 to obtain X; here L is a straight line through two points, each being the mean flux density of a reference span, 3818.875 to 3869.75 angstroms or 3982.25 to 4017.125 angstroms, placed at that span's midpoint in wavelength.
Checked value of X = 0.31 mag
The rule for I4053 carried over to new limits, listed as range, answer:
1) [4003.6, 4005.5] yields 17.4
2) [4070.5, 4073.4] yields 19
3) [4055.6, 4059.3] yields 18.2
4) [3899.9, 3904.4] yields 14.4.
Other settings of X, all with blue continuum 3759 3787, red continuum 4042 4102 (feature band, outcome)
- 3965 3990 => 0.369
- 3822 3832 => 0.406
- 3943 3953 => 0.270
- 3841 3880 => 0.147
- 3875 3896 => 0.234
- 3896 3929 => 0.216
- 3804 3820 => 0.082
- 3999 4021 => -0.044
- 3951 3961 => 0.176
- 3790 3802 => 0.118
